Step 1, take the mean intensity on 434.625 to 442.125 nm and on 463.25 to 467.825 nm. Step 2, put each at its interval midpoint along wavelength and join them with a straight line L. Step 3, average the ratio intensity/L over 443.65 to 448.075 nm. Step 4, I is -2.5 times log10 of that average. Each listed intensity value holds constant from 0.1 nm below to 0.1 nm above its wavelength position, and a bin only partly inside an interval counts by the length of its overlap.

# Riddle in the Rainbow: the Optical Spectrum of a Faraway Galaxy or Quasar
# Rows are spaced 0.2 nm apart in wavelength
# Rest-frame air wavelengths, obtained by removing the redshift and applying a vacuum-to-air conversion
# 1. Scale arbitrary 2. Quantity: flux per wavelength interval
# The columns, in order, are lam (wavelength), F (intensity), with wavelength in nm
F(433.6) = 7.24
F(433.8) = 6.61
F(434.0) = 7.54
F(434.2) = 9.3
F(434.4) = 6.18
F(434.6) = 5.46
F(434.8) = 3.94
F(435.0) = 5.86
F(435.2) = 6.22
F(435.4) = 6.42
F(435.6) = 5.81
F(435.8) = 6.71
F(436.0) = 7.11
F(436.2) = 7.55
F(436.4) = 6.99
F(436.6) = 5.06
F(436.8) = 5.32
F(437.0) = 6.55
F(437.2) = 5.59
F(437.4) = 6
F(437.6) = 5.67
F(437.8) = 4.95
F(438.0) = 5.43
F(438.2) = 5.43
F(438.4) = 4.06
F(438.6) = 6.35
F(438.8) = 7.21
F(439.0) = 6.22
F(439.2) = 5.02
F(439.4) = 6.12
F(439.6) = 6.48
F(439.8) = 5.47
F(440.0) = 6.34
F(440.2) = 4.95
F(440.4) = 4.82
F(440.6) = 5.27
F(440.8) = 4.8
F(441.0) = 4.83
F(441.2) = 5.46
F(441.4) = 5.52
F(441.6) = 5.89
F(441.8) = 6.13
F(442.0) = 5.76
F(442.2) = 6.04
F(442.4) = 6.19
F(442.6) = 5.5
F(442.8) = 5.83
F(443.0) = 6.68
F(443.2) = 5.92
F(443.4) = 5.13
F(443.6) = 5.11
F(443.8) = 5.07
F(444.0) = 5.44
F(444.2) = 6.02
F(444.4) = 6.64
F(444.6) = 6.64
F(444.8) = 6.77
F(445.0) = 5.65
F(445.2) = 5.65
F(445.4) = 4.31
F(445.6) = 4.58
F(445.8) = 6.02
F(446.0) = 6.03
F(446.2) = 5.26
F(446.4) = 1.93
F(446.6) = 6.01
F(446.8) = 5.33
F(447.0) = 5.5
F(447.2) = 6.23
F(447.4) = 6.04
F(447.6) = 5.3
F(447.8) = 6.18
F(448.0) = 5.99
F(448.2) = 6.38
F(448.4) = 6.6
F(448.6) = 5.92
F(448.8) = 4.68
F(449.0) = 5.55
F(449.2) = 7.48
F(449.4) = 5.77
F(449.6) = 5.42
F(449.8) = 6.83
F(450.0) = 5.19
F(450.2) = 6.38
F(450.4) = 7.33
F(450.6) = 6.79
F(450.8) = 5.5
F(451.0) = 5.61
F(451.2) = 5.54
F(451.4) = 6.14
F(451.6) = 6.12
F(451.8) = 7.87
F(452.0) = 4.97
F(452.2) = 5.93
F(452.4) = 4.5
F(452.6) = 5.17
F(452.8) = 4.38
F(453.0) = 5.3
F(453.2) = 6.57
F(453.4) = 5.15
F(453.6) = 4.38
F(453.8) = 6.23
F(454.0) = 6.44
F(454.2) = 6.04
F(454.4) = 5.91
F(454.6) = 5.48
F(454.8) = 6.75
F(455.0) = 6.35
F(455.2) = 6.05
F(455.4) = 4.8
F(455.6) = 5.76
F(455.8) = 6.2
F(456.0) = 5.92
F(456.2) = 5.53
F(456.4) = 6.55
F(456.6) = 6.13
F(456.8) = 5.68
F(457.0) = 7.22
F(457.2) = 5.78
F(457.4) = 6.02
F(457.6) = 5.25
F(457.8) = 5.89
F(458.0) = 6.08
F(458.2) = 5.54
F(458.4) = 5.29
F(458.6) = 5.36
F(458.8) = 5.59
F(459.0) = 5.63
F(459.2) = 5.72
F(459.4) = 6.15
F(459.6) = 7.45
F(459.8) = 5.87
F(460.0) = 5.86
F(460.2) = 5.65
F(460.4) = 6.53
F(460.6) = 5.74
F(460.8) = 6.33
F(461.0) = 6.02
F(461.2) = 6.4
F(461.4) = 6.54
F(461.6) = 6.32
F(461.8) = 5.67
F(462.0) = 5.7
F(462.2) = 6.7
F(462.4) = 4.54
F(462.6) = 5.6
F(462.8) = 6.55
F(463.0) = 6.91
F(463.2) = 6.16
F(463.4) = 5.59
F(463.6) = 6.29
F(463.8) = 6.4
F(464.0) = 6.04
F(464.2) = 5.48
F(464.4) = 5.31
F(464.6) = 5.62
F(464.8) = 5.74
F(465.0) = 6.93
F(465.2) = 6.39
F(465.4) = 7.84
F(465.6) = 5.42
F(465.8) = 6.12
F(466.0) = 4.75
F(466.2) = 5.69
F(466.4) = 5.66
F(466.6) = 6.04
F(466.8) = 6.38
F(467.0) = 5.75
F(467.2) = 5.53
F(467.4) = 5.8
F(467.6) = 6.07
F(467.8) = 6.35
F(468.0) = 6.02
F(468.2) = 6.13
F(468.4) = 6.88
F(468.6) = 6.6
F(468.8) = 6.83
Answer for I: 0.05 mag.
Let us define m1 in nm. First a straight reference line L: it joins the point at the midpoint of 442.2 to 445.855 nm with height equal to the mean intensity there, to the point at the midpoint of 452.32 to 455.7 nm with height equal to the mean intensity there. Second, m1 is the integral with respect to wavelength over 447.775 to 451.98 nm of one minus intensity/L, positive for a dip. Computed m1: -0.350 nm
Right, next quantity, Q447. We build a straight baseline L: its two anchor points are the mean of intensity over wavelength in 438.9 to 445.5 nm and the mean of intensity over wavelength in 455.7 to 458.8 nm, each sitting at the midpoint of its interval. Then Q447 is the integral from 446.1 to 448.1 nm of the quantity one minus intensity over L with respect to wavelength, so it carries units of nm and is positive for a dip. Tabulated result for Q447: 0.13 nm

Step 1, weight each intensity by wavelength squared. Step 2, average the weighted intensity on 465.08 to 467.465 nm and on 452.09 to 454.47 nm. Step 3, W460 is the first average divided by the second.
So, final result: 1.15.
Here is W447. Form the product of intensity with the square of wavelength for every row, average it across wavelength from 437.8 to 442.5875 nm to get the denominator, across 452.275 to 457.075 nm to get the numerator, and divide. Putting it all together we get 1.09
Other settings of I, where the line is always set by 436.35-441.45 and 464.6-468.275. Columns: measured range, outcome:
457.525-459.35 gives 0.05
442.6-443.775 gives 0.00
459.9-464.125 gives -0.02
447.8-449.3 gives -0.06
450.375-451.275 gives -0.05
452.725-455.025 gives 0.02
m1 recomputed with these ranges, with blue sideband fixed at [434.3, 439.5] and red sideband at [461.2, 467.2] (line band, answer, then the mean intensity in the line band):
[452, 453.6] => 0.201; 5.21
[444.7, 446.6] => 0.240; 5.18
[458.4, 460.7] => 0.021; 5.93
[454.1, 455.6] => 0.016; 5.9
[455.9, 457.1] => -0.040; 6.17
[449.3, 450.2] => 0.012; 5.87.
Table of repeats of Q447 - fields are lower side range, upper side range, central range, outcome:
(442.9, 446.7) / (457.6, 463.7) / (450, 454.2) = -0.06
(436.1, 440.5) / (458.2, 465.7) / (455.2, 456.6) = 0.03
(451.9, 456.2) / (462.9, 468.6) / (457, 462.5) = -0.09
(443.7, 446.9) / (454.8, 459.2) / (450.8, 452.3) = -0.08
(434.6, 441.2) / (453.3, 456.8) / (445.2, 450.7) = 0.07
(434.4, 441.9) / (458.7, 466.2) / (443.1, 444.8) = 0.01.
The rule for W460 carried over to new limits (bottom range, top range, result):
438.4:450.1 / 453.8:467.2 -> 1.13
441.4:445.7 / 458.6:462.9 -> 1.13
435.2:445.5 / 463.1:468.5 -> 1.16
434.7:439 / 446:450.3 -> 1.02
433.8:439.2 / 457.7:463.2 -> 1.09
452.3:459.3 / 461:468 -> 1.09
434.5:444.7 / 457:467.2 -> 1.14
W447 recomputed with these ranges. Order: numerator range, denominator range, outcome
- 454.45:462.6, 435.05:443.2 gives 1.11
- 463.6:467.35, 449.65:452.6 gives 1.06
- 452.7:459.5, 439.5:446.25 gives 1.09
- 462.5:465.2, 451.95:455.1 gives 1.13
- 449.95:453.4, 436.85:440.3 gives 1.08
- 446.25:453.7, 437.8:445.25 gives 1.04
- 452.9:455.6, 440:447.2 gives 1.10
